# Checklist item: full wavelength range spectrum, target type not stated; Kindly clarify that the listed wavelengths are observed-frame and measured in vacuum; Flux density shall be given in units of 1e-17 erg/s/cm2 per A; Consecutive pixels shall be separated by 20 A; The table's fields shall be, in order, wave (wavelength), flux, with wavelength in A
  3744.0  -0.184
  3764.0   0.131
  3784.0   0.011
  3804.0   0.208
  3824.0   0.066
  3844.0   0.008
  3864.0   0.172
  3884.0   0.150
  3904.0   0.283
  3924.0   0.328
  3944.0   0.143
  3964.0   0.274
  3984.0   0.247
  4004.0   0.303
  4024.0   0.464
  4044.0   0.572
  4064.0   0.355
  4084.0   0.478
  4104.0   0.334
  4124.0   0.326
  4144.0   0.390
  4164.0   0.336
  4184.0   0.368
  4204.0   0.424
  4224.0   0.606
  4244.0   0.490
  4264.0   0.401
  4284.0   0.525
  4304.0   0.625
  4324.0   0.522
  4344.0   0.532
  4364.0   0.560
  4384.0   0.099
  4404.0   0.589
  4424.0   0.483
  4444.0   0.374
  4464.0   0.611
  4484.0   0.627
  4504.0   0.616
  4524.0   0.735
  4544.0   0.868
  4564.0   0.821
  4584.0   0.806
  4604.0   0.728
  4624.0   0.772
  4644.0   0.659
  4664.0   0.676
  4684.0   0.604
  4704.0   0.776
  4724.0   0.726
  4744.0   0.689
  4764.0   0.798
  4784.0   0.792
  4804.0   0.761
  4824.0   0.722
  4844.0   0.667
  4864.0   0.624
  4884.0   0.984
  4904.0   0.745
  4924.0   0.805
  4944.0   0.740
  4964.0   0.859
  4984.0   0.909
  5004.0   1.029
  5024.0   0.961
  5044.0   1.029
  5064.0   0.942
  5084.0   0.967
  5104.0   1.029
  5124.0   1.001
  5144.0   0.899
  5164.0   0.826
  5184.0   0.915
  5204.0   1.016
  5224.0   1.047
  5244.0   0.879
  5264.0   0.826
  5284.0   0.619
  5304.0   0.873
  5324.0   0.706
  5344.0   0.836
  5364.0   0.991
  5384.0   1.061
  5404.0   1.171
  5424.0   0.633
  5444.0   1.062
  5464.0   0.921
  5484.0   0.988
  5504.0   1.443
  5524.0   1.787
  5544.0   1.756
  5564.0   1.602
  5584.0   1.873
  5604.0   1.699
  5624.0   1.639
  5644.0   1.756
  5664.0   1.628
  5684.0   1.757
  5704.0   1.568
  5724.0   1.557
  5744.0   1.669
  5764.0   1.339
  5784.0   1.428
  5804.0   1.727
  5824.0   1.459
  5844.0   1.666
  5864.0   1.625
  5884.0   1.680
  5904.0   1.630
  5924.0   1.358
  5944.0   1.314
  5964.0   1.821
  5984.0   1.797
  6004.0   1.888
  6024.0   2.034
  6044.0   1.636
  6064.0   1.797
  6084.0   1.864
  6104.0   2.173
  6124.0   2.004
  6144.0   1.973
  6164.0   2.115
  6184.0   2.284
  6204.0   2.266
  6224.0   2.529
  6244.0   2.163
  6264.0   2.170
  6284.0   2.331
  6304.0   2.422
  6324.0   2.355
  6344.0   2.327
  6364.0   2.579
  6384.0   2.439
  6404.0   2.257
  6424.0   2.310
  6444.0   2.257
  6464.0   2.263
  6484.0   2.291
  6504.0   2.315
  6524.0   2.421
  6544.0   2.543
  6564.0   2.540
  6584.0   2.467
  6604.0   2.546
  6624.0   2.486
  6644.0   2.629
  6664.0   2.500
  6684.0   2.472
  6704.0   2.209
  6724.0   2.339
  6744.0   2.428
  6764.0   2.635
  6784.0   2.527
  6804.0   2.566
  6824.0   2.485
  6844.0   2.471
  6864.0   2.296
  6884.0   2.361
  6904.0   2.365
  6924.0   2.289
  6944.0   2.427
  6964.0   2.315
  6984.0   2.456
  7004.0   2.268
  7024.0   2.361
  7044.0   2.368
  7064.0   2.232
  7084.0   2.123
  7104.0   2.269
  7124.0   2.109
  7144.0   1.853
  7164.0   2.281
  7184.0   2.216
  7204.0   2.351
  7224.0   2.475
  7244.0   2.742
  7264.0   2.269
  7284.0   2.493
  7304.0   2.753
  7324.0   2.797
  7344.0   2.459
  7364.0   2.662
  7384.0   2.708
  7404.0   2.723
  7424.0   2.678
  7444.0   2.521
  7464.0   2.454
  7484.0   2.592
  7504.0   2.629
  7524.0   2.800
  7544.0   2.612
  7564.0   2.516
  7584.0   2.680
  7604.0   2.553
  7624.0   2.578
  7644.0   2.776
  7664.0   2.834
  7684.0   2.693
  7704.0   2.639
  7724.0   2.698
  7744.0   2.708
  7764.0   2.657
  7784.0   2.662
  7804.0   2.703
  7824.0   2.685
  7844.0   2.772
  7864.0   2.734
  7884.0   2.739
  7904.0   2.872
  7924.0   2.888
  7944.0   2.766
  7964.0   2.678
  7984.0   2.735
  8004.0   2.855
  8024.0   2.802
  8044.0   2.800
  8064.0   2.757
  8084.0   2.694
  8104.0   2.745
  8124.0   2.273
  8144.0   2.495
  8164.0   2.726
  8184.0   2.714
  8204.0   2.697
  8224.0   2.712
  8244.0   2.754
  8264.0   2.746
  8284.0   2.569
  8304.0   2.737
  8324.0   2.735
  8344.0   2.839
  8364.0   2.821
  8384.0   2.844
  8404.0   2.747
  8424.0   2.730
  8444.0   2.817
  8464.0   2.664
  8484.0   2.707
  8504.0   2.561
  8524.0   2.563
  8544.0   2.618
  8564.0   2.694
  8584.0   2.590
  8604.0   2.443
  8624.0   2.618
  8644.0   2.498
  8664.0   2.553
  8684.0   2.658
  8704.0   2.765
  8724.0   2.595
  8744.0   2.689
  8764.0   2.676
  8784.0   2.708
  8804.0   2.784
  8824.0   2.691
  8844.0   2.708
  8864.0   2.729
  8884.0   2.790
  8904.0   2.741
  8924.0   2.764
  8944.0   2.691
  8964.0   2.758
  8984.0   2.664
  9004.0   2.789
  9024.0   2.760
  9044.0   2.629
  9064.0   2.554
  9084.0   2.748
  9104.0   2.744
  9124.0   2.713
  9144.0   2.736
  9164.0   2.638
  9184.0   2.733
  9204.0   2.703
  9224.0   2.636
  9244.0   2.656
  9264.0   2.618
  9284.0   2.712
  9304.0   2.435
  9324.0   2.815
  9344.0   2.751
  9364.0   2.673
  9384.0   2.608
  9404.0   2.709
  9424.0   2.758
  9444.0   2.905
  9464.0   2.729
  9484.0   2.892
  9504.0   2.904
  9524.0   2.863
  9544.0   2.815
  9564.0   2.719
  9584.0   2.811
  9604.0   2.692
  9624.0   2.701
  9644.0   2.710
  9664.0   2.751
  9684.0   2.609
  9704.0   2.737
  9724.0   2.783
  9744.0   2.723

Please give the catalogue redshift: 0.38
